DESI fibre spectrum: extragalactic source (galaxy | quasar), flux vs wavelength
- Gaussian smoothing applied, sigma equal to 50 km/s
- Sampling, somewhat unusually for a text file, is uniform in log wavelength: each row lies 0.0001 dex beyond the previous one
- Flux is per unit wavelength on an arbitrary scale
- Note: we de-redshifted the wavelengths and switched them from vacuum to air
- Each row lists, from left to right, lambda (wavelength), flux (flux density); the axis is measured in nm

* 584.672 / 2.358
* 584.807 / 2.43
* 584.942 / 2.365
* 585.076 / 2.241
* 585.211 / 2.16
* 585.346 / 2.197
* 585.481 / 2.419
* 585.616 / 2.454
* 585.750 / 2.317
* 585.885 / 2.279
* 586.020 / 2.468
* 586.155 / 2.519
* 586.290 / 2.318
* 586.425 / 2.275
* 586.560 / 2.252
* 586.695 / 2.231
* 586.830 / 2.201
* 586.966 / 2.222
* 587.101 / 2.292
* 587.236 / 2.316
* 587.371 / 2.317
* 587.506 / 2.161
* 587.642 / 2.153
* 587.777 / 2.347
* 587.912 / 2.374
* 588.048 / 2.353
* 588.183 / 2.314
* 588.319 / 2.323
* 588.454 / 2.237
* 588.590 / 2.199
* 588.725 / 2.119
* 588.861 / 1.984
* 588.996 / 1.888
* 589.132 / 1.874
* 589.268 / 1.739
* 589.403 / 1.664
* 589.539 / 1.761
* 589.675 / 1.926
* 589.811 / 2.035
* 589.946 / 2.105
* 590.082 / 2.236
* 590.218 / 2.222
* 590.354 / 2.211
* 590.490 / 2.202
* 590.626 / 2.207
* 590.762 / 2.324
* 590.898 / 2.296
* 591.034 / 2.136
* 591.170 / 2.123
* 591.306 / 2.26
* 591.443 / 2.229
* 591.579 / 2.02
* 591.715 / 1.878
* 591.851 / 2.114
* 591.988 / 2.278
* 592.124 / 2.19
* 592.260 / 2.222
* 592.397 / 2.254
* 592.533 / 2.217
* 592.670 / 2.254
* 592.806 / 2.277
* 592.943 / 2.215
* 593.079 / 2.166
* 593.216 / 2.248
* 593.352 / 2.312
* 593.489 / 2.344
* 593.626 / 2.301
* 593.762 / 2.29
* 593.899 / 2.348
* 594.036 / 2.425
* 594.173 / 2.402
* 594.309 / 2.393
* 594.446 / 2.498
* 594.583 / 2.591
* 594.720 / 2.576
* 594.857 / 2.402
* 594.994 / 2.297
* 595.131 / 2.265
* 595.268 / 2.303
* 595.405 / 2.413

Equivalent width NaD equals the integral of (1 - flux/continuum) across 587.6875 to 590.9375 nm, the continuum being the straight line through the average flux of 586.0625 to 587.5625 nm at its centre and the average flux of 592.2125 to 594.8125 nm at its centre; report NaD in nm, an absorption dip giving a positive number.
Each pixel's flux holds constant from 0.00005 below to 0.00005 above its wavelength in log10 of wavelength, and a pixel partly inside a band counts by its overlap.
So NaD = 0.26 nm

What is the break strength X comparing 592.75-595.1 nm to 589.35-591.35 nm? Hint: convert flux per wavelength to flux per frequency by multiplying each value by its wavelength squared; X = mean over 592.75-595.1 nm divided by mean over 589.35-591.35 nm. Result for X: 1.13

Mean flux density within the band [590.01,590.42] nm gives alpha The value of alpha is 2.22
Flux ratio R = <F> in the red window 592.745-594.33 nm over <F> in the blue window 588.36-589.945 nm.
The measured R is 1.2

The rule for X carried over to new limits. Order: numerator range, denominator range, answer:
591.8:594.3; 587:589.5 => 1.08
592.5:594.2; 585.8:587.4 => 1.02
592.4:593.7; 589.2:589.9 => 1.25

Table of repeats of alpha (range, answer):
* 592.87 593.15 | 2.19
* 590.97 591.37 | 2.17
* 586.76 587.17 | 2.24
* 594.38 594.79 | 2.55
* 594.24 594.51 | 2.45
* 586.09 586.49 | 2.37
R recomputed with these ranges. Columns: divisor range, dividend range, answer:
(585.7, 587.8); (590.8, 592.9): 0.95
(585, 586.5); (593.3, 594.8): 1.03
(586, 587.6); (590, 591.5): 0.97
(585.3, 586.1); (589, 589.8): 0.77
